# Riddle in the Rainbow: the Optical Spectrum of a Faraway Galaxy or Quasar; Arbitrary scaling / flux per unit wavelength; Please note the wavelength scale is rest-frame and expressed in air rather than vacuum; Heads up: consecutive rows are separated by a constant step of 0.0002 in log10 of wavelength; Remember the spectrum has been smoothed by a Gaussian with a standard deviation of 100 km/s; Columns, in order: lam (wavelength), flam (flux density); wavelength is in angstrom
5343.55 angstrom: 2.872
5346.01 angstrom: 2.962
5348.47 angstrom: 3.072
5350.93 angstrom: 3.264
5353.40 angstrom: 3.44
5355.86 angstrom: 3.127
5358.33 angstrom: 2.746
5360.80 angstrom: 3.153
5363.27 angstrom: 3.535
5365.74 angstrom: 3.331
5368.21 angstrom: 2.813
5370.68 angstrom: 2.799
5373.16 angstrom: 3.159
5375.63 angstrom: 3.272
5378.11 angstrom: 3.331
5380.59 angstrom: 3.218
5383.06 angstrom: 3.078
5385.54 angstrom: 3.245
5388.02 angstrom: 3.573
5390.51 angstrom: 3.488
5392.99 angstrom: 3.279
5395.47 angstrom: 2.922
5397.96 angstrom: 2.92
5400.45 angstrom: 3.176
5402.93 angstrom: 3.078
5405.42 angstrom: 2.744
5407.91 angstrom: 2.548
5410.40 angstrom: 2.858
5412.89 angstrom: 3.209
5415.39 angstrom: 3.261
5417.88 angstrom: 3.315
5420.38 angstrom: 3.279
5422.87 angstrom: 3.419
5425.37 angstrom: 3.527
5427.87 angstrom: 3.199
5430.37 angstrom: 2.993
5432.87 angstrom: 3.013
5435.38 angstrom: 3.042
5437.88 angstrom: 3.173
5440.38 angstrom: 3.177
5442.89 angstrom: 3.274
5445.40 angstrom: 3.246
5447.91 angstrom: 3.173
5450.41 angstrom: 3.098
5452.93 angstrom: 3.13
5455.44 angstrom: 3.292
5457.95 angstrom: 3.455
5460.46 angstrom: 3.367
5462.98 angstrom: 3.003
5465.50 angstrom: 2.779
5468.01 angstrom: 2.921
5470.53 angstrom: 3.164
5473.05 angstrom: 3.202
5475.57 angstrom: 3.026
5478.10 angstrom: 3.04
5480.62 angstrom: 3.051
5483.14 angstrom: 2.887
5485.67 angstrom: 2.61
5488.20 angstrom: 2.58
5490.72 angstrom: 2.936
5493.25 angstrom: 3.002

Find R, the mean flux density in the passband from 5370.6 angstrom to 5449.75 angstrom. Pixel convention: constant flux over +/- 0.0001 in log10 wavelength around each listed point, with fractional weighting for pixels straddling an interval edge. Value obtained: 3.16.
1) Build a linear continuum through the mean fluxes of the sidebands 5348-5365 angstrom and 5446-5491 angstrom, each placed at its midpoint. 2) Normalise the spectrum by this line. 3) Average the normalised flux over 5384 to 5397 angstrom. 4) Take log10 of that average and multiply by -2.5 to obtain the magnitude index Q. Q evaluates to -0.04 mag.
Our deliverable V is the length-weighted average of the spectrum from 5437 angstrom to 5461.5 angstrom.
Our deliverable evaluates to 3.24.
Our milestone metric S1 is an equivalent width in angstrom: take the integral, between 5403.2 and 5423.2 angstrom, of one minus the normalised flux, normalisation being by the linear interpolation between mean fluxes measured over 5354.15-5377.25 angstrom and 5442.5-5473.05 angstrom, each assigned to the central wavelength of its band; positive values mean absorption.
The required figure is 0.5 angstrom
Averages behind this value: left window 3.11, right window 3.16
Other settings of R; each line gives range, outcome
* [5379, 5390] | 3.29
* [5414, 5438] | 3.22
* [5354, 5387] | 3.15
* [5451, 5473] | 3.14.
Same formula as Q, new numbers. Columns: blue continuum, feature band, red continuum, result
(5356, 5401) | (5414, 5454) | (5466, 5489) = -0.06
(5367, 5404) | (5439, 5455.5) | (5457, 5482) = -0.03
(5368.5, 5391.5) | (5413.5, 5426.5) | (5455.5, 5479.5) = -0.06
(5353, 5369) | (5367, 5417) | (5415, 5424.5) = 0.05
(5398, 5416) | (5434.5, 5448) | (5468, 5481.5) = -0.06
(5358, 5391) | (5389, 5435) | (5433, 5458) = 0.02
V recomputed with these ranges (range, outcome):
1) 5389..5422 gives 3.09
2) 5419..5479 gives 3.17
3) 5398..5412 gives 2.89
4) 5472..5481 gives 3.08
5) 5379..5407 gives 3.15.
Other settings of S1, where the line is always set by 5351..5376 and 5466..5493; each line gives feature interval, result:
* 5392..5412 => 0.86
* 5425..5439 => -0.52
